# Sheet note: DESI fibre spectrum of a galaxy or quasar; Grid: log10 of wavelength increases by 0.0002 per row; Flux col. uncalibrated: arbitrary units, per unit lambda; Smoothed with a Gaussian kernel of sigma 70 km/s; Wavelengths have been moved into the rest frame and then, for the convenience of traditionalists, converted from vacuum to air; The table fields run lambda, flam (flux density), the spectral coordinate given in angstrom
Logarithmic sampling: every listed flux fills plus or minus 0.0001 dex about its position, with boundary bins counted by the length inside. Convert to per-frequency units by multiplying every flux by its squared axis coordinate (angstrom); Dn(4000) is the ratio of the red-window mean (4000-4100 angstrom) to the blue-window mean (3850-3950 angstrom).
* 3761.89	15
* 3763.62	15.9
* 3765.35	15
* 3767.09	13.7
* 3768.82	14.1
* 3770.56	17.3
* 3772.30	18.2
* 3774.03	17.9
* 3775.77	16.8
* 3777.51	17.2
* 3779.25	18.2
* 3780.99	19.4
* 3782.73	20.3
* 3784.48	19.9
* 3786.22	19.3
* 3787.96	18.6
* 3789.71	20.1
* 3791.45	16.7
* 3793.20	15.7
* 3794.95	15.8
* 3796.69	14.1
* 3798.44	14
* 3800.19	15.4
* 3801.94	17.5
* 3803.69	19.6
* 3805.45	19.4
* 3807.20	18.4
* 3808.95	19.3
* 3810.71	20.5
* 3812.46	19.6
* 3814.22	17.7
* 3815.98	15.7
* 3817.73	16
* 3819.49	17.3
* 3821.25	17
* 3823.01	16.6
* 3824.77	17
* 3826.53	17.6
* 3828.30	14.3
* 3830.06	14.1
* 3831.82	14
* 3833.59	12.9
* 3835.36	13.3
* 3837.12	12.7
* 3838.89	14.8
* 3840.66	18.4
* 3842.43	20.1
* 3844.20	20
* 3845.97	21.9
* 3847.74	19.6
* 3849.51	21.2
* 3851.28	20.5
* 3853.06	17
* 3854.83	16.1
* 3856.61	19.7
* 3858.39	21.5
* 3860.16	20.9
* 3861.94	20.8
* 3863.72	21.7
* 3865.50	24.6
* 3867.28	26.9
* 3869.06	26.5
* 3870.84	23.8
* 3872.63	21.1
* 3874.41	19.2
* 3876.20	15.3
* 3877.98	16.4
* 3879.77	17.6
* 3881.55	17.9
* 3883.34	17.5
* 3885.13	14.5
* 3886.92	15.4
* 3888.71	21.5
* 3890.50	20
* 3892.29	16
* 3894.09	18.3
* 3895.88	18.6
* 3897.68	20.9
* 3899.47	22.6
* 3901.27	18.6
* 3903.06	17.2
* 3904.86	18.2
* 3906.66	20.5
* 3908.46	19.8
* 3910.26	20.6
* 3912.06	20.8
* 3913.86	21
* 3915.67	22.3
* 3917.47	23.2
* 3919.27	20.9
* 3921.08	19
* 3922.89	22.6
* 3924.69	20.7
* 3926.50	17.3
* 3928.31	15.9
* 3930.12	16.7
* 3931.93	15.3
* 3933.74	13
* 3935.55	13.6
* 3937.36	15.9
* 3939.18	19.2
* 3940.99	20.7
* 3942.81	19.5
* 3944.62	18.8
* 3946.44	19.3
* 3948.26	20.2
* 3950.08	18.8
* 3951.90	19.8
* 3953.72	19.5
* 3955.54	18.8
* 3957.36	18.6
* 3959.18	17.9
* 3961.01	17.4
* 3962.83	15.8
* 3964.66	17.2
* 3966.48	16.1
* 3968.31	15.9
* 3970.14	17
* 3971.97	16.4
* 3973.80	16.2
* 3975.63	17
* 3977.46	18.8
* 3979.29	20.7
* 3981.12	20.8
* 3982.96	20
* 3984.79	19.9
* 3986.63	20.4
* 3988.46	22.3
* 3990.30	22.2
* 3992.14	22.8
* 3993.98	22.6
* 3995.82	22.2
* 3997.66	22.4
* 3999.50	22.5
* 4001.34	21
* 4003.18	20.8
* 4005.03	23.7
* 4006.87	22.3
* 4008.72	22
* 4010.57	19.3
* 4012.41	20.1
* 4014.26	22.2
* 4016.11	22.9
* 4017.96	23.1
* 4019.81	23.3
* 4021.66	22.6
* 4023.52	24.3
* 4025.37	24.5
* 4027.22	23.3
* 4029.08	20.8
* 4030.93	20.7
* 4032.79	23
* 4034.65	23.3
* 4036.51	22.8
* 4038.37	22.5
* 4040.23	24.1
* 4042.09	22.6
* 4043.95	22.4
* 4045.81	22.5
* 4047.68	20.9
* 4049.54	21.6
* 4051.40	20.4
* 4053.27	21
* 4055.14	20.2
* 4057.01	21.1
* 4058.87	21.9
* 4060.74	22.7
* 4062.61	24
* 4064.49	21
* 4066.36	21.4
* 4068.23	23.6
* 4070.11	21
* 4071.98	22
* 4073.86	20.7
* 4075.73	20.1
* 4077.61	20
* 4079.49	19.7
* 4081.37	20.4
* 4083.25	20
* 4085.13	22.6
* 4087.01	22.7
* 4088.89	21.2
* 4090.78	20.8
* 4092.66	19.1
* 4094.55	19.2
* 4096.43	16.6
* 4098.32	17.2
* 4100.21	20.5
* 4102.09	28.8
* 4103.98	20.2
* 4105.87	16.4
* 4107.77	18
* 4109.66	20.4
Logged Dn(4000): 1.20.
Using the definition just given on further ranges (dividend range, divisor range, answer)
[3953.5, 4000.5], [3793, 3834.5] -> 1.26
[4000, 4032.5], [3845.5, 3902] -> 1.21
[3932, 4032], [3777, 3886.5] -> 1.18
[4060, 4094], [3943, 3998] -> 1.17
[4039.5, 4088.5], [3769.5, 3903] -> 1.32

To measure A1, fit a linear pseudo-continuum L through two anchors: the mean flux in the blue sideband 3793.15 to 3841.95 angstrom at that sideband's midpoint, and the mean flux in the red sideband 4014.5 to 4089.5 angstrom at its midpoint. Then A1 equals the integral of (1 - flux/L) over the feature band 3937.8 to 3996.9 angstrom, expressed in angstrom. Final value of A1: 2.49 angstrom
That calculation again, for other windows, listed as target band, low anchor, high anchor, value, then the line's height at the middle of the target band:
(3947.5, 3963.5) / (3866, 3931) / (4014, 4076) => 1.6 angstrom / 20.6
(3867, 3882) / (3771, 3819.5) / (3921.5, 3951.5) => -2.0 angstrom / 17.9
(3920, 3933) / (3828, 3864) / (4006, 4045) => 1.1 angstrom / 19.9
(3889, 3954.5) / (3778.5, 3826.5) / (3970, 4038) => 2.8 angstrom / 19.9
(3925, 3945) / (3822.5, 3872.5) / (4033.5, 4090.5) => 3.1 angstrom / 20.1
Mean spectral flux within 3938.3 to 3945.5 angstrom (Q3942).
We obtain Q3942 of 19.6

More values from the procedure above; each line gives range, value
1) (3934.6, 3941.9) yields 17.3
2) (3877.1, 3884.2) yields 17.4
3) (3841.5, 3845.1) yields 20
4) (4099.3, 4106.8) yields 21.5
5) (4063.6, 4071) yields 21.8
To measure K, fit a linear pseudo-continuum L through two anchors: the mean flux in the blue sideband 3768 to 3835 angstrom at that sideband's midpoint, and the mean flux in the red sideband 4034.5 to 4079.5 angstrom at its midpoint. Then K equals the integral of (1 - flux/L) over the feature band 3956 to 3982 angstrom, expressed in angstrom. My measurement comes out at 3.35 angstrom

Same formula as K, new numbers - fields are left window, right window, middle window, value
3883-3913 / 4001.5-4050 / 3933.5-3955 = 1.93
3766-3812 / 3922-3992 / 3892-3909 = -0.99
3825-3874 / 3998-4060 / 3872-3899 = 2.26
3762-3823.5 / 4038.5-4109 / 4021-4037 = -1.84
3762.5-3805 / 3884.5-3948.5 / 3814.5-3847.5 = 2.49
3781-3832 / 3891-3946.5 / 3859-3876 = -4.00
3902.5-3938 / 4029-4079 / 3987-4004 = -1.32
